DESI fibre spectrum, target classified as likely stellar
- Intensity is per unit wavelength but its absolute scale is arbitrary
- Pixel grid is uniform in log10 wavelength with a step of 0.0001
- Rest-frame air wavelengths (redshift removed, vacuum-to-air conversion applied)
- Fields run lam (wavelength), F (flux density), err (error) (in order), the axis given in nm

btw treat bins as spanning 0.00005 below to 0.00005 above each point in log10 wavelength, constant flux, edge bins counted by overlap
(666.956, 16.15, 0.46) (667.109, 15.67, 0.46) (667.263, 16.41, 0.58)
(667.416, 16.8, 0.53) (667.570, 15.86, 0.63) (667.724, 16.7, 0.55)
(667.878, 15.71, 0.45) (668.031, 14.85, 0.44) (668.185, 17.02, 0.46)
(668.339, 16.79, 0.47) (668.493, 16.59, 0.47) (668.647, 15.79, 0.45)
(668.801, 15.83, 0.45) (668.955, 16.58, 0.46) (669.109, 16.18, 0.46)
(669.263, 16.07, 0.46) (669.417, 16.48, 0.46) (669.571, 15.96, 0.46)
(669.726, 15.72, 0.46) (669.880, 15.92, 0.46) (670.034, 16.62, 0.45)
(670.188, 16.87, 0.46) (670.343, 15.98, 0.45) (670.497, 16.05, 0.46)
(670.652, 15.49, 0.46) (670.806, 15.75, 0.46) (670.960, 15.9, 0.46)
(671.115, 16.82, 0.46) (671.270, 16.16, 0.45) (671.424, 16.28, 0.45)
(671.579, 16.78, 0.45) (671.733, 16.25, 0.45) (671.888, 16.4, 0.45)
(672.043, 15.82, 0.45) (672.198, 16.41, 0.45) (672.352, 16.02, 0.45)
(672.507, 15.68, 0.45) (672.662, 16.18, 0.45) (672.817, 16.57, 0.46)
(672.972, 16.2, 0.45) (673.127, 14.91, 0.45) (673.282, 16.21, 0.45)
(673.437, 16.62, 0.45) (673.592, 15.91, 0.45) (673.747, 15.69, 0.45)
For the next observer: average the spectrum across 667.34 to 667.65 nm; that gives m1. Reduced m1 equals 16.3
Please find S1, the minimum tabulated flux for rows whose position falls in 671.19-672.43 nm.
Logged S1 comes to 15.82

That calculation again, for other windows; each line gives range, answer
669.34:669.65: 15.96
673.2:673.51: 16.21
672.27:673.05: 15.68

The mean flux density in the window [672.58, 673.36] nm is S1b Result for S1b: 16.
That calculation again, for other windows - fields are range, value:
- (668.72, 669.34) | 16.2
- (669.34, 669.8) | 16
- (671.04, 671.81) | 16.5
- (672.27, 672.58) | 15.9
